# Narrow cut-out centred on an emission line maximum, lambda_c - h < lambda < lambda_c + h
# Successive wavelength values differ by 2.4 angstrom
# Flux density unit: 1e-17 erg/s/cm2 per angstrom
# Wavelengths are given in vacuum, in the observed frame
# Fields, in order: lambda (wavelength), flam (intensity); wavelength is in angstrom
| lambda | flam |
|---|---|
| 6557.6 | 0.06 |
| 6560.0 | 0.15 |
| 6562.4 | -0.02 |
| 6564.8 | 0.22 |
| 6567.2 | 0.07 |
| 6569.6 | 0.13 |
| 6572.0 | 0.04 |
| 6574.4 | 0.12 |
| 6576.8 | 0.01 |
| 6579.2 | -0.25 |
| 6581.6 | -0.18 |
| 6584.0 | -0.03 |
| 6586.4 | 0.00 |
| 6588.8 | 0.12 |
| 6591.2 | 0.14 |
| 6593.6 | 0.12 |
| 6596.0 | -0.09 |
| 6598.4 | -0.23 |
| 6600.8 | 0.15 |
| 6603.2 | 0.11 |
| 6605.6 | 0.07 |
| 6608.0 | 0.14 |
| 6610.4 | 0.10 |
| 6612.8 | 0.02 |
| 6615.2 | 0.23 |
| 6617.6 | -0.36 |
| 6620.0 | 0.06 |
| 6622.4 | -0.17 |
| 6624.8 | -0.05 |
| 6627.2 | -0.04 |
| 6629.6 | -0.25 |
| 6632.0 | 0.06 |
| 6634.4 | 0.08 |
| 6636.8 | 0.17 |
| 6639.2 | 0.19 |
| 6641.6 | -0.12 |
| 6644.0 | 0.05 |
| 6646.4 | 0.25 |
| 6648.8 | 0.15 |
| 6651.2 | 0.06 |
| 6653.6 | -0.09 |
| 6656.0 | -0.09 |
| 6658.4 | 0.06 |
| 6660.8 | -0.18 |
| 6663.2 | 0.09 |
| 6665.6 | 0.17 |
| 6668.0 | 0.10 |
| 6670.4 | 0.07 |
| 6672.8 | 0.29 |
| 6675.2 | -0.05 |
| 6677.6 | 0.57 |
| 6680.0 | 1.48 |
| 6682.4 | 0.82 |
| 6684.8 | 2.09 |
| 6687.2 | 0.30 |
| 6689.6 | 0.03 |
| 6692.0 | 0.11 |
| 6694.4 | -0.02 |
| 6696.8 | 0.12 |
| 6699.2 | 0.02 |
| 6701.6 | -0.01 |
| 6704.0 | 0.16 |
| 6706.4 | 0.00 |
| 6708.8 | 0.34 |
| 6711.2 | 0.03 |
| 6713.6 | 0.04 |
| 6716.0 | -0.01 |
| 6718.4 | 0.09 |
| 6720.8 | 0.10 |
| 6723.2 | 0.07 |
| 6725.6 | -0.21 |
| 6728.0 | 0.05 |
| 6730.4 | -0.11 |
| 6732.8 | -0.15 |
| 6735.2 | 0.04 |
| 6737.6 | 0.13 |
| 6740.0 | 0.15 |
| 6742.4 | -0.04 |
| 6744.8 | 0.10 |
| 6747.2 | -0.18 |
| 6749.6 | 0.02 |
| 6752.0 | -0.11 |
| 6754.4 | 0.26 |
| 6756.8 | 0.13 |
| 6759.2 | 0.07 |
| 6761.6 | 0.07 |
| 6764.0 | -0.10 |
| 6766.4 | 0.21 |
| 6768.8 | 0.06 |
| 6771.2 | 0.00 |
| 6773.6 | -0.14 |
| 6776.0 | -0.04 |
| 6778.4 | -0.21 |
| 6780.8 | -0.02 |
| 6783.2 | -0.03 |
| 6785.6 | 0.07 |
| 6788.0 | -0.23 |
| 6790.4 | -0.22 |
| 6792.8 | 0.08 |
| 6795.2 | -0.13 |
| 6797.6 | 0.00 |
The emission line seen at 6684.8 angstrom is [O II] 3727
